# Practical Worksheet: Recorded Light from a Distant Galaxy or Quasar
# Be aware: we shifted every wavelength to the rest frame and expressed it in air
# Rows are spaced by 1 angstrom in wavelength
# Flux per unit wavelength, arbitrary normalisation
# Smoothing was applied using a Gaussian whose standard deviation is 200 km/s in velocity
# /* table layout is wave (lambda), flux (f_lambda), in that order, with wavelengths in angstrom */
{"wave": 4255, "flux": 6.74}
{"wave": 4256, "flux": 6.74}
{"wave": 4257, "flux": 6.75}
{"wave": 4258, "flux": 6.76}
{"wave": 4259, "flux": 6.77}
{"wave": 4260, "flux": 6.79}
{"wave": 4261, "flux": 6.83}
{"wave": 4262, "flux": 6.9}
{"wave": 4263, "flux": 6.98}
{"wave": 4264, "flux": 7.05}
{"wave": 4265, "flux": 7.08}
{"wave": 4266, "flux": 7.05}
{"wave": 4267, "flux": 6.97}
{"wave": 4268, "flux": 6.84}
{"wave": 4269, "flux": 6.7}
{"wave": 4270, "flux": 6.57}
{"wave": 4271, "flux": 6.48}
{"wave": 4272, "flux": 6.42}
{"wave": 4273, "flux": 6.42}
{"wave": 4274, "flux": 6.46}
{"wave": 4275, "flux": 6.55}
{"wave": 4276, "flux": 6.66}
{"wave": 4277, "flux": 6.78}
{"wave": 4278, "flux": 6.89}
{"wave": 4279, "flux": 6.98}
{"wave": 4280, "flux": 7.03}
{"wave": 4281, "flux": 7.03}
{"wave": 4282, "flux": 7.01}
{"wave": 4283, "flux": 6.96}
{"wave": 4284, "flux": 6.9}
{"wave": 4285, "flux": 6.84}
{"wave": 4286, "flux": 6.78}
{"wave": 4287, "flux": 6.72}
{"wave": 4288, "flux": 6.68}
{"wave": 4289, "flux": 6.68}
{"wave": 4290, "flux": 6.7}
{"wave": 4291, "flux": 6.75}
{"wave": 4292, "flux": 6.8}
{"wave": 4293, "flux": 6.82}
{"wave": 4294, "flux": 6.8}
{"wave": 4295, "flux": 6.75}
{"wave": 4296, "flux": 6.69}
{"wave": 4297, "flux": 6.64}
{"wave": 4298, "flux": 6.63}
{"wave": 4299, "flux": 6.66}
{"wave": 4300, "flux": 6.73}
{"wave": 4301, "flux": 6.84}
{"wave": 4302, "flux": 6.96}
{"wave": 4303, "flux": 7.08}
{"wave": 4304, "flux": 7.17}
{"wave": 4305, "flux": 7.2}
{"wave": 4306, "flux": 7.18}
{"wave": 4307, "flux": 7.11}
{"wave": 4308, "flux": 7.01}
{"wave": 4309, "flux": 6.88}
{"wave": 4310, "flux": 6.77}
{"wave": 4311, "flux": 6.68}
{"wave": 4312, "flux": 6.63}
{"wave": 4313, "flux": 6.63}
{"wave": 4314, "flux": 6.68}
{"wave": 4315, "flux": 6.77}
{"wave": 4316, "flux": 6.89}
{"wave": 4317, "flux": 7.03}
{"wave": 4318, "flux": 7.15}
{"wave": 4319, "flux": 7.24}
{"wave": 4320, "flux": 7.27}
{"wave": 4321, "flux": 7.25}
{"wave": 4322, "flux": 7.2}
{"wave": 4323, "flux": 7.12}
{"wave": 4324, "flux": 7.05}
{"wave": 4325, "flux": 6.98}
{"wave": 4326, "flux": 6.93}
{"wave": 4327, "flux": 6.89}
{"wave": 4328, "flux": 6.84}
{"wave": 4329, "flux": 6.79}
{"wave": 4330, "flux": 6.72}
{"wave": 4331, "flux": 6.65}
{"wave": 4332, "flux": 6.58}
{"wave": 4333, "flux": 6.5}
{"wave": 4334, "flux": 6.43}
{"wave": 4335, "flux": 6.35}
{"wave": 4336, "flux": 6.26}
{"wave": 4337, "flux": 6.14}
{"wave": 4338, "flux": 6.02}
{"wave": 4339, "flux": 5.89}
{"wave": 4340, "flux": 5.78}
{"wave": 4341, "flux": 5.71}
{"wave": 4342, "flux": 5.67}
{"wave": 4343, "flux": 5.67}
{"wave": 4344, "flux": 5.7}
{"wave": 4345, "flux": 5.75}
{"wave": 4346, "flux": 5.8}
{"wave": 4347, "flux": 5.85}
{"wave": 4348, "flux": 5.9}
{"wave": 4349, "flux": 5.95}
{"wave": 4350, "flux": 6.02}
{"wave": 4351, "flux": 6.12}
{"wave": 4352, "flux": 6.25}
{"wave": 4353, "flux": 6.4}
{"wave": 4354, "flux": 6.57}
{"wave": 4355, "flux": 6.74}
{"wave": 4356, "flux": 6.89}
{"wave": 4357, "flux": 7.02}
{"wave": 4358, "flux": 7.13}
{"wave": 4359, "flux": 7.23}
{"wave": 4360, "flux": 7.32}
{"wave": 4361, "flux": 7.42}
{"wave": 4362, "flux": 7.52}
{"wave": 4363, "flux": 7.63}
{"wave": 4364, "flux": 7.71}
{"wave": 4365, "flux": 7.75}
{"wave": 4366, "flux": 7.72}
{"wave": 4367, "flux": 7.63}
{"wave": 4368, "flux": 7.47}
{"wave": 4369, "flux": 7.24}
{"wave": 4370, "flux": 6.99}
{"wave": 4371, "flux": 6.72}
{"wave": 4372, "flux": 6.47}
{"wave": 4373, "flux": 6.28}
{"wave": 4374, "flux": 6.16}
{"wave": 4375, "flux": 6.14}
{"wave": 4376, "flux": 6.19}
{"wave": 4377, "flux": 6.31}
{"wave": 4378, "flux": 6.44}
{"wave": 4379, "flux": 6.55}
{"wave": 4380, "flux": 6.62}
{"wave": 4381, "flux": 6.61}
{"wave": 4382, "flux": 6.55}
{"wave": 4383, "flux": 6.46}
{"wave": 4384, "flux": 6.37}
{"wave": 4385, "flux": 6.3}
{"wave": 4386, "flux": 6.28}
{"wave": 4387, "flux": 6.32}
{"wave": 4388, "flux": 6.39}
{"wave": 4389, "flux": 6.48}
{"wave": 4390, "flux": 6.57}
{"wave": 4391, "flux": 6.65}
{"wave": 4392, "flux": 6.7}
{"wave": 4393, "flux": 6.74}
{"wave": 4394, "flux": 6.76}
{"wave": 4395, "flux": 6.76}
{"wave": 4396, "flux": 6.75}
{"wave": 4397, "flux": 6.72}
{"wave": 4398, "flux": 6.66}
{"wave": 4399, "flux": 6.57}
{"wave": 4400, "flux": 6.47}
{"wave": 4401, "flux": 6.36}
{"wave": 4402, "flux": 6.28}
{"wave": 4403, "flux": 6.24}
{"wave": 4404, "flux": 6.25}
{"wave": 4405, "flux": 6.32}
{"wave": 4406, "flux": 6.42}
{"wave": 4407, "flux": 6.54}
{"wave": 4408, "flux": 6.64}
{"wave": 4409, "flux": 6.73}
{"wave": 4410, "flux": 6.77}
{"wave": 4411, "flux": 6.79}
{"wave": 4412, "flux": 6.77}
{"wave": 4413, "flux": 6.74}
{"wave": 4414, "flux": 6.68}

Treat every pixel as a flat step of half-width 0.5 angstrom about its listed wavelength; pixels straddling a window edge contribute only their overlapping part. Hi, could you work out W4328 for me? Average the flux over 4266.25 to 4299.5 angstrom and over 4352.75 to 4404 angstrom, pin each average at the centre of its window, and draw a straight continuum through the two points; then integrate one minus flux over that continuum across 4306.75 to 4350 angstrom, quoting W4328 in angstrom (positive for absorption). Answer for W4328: 1.4 angstrom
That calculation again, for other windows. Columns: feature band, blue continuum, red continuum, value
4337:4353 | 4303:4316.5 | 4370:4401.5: 1.9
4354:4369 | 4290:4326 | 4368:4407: -1.6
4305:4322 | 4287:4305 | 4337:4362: -0.8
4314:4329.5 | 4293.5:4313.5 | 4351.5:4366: -0.2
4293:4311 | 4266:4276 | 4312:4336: -0.3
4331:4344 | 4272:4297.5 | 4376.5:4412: 1.1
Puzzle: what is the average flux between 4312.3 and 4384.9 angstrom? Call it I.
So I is 6.65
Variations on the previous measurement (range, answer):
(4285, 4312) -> 6.83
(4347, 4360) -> 6.52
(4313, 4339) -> 6.77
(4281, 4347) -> 6.68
